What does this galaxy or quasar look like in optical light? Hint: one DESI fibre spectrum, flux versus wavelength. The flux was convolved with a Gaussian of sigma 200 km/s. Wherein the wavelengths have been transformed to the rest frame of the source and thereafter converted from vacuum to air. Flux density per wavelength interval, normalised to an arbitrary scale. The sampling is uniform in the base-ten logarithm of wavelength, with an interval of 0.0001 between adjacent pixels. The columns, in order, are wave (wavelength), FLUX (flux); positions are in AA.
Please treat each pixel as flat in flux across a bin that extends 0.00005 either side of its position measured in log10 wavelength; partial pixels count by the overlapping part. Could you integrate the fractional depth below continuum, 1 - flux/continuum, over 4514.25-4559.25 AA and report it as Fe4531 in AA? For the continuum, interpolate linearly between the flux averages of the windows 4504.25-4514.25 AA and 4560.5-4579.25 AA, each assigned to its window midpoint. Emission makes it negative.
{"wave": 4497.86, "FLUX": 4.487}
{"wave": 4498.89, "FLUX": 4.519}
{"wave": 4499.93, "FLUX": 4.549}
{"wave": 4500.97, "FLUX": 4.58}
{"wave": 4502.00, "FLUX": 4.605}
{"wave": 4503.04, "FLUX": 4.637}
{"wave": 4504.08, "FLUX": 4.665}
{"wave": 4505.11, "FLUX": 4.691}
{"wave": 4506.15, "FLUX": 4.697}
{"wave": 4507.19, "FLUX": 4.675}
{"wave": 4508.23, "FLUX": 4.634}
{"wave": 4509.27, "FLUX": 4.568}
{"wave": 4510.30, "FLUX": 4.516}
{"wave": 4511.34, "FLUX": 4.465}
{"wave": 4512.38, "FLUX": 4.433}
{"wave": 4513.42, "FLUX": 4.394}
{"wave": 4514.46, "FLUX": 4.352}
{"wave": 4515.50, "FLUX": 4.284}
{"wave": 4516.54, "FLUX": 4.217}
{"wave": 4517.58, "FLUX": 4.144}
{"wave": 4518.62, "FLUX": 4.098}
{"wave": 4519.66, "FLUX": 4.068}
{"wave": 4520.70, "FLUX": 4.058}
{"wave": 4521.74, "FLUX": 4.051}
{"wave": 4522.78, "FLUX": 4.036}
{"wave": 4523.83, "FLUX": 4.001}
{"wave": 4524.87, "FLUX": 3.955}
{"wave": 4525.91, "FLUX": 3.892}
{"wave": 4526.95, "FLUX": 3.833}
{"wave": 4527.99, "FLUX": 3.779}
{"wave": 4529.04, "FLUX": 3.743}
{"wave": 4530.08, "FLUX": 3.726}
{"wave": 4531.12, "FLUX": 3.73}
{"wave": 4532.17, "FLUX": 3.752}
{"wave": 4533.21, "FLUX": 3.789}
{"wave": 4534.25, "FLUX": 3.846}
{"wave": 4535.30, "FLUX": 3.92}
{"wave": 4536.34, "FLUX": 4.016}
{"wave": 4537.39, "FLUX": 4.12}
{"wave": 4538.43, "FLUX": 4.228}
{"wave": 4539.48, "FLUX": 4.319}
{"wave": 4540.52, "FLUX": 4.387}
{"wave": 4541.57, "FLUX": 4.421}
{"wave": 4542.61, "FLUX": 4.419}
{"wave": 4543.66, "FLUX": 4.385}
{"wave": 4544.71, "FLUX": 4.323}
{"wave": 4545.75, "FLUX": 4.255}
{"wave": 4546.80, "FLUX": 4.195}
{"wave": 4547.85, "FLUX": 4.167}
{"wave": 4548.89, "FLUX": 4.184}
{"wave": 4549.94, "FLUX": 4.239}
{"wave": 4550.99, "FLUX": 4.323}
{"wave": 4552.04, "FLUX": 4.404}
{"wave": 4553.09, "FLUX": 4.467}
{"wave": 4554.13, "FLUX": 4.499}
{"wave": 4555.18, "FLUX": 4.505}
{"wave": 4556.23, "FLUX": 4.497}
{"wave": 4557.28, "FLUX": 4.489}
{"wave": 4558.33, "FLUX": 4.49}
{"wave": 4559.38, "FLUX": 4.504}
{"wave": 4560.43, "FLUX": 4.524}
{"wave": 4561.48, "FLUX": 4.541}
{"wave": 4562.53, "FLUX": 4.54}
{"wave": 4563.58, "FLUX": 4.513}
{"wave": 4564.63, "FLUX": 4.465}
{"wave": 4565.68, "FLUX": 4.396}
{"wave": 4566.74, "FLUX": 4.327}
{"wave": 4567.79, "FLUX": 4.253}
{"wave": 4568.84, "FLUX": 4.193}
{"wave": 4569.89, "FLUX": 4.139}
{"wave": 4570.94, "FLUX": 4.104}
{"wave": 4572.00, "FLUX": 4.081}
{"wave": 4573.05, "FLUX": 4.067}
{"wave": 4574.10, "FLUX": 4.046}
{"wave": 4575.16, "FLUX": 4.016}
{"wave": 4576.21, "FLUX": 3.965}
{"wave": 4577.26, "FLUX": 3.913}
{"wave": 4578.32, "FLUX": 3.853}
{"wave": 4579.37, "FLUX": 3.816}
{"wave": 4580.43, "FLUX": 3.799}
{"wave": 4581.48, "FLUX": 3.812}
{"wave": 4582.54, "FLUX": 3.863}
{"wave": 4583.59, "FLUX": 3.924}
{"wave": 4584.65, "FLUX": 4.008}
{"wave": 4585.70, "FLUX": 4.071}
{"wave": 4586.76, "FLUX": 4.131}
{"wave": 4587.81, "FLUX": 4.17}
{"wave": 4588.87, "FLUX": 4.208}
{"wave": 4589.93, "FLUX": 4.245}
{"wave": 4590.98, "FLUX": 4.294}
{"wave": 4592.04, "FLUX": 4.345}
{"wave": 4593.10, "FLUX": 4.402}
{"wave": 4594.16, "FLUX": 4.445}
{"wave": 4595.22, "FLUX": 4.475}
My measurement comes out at 2.4 AA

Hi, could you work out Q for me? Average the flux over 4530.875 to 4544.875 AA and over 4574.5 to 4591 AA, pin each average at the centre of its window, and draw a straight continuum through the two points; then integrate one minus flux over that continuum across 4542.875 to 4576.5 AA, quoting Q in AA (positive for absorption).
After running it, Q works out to -2.1 AA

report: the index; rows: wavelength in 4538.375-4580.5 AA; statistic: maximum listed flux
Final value 4.541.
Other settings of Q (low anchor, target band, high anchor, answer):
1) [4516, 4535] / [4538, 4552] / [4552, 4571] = -0.4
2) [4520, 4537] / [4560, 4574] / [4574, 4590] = -1.3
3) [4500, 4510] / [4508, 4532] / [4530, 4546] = 1.5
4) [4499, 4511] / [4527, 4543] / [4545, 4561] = 1.7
